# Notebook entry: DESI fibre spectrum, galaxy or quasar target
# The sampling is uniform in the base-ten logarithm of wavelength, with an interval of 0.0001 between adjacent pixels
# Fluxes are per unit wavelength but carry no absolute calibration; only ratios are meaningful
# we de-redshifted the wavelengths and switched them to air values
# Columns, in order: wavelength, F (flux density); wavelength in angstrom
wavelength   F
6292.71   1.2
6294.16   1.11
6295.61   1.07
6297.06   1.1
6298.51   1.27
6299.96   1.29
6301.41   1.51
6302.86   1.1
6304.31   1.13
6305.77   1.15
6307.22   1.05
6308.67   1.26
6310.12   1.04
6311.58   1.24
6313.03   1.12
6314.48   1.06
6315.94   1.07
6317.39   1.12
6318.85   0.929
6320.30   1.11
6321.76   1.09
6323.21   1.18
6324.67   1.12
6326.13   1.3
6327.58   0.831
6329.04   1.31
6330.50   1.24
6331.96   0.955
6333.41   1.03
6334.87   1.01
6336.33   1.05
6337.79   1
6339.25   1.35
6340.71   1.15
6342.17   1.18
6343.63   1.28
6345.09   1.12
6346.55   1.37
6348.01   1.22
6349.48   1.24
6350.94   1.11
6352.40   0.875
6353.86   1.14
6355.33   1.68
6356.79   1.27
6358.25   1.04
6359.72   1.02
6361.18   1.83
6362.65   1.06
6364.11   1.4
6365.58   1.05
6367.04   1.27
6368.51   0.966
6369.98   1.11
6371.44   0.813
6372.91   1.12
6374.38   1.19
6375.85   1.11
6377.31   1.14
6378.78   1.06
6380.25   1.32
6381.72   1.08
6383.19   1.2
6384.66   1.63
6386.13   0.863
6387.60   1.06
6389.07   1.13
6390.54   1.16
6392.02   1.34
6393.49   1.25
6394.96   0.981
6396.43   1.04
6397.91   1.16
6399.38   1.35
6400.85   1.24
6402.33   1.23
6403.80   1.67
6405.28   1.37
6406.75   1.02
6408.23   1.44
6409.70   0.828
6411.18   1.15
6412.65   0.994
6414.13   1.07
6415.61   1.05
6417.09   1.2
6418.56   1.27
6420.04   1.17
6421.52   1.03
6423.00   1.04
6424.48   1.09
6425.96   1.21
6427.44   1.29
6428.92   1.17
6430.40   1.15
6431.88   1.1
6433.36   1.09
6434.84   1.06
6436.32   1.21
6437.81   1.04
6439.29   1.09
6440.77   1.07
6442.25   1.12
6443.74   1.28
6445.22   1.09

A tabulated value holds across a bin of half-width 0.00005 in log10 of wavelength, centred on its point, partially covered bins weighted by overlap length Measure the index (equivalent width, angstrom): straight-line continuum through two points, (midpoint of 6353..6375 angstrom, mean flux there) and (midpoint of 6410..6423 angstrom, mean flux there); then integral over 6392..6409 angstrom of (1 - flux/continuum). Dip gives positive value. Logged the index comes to -1.85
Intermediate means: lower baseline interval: 1.2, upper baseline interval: 1.1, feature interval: 1.25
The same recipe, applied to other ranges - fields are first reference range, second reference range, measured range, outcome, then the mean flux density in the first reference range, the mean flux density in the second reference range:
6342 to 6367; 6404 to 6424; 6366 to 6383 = 1.3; 1.23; 1.14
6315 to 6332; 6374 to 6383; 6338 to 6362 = -2.3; 1.11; 1.15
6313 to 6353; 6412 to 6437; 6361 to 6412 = -2.5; 1.12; 1.13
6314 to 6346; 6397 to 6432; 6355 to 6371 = -1.2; 1.11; 1.18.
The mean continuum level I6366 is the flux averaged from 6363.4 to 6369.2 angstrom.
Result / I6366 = 1.17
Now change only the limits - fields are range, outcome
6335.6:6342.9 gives 1.15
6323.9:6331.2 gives 1.16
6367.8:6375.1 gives 1.04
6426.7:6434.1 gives 1.16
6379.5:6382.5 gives 1.2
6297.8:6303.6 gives 1.29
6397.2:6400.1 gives 1.26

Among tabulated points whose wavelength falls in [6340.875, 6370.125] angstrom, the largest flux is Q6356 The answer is 1.83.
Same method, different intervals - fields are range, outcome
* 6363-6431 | 1.67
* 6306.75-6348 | 1.37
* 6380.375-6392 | 1.63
